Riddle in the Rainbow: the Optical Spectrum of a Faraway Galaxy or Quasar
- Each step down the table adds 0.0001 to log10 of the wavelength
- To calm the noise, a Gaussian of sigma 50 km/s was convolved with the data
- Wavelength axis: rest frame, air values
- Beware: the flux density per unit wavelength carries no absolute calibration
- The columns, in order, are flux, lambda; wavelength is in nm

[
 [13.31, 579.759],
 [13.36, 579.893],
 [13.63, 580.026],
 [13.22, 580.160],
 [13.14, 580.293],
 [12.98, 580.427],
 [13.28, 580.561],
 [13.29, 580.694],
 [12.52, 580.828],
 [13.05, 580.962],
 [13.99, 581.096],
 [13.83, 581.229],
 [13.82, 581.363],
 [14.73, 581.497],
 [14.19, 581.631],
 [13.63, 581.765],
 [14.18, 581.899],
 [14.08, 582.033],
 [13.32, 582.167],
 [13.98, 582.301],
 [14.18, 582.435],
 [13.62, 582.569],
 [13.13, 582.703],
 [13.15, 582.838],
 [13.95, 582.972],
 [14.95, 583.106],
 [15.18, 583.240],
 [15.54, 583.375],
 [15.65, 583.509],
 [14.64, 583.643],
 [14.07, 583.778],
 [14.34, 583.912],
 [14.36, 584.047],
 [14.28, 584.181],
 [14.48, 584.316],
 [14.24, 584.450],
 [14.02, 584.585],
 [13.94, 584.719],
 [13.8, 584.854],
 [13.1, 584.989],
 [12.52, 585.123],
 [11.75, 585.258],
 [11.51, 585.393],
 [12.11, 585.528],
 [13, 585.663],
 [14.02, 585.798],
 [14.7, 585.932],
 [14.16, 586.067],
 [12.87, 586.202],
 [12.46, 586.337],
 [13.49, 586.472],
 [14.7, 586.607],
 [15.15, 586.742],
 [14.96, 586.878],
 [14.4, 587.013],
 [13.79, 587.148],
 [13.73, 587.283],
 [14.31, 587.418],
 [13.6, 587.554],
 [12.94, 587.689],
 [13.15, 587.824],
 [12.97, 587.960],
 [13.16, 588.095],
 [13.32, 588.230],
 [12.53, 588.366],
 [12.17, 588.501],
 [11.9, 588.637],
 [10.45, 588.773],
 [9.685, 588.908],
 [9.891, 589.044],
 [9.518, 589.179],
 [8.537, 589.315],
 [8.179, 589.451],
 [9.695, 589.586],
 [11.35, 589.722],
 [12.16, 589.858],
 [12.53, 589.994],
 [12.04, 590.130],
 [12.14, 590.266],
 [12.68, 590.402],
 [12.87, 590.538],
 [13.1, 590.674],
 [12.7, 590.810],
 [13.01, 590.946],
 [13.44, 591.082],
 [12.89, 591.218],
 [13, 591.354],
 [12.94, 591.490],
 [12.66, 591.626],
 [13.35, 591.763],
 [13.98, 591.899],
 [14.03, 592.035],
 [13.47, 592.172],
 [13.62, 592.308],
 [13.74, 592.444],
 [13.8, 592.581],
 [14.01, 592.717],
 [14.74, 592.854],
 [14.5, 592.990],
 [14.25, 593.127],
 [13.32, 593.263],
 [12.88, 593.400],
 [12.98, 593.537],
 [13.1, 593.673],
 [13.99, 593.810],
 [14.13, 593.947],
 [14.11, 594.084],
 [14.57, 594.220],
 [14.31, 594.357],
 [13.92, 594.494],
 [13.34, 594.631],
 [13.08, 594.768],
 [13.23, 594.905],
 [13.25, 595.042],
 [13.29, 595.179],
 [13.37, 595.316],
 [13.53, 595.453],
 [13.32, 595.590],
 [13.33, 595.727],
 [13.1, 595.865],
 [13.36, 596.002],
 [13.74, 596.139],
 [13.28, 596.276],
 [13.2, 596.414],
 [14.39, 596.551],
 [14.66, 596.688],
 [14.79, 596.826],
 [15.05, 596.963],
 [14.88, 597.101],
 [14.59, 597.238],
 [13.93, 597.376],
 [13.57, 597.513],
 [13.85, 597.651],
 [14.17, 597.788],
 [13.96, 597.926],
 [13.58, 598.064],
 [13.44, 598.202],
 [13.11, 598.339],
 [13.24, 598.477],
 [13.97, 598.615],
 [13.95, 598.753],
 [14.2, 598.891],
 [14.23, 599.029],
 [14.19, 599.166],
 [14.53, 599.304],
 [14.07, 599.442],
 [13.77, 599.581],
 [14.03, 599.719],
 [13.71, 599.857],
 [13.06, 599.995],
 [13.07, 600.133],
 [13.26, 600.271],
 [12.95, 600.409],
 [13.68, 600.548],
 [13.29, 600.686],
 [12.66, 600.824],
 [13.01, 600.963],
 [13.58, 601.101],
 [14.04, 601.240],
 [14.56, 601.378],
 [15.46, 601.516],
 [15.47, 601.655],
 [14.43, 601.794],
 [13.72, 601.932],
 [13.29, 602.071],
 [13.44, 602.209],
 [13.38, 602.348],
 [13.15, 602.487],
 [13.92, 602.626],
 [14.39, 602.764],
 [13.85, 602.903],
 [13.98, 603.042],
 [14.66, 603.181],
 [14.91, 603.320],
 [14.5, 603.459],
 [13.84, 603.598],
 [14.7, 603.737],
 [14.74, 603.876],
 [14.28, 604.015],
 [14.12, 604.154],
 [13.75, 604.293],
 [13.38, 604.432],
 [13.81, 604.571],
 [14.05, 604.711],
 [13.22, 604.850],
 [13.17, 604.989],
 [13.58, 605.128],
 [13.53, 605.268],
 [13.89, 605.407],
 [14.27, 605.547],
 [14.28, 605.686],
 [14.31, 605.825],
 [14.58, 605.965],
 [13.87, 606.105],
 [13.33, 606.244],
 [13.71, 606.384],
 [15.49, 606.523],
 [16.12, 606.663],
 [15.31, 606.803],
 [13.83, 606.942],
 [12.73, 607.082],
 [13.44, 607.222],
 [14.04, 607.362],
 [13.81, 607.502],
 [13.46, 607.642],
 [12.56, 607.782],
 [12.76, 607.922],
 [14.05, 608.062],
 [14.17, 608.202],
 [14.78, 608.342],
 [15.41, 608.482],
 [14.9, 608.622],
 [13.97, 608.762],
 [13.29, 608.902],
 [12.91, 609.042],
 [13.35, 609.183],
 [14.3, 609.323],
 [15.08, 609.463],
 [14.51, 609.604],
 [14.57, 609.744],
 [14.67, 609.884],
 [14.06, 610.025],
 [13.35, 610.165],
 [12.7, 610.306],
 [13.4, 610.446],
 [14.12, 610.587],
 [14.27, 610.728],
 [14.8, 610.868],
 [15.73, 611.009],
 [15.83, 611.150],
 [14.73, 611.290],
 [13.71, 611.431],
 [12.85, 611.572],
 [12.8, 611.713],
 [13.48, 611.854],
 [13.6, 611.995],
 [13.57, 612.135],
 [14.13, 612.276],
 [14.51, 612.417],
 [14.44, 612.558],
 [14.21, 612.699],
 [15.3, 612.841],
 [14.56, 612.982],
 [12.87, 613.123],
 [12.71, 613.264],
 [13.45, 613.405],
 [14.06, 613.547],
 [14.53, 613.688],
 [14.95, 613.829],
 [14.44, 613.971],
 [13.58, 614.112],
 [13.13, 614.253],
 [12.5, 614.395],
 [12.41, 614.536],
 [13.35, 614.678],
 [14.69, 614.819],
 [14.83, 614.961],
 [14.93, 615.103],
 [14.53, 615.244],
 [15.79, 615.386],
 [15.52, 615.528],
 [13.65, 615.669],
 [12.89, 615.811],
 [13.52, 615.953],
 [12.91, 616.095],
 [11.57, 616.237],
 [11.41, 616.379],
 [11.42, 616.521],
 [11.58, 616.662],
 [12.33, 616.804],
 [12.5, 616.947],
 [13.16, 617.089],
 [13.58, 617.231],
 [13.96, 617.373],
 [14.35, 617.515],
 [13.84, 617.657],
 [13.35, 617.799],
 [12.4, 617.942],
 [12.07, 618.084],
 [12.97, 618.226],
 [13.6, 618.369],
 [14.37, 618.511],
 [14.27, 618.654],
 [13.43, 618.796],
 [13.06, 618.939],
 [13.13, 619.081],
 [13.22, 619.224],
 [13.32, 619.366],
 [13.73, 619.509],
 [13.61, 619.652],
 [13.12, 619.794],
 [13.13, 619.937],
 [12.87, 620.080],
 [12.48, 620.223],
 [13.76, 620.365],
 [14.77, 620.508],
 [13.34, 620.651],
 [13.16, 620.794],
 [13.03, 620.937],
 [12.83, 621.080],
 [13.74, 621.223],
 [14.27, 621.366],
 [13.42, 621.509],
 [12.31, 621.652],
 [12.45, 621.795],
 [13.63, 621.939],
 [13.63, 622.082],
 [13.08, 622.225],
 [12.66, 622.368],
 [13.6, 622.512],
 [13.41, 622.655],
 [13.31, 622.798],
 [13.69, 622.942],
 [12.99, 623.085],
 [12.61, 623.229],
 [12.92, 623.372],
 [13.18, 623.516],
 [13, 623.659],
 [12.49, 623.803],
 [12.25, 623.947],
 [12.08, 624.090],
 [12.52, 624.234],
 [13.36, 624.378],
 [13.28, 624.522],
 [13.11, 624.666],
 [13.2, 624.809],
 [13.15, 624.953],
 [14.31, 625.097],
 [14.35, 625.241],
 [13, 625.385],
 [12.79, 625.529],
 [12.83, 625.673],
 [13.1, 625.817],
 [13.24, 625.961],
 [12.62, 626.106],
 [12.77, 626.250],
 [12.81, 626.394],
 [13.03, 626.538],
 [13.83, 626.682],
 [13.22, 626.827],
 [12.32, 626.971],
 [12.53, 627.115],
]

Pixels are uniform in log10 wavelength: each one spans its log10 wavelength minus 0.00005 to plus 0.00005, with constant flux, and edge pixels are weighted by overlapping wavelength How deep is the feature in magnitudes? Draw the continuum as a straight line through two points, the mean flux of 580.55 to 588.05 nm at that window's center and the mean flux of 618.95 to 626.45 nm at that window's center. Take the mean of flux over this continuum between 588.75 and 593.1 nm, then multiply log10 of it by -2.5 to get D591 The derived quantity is 0.11 mag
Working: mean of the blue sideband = 13.8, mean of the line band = 12.4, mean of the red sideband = 13.2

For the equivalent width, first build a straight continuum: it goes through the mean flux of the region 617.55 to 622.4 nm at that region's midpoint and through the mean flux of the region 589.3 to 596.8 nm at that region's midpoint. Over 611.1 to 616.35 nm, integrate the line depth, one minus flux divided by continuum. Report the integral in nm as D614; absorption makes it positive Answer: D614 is -0.24 nm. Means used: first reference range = 13.2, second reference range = 13.3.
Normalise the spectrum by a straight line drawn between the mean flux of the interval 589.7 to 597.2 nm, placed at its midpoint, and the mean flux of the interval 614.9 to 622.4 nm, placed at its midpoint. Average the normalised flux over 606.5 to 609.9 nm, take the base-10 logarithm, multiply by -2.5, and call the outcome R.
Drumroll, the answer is -0.06 mag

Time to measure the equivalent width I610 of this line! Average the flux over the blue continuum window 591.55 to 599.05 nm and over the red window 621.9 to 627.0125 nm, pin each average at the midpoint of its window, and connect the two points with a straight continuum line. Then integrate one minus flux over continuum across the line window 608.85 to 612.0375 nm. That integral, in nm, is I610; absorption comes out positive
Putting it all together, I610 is -0.141 nm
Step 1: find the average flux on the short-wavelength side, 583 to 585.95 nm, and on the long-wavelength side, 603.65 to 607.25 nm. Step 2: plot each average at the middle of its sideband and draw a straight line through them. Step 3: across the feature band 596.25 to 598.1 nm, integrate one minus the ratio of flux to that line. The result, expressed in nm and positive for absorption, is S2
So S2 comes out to -0.021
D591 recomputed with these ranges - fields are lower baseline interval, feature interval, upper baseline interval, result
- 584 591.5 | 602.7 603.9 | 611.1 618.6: -0.09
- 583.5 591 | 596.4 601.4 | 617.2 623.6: -0.07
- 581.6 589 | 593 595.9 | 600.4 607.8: 0.02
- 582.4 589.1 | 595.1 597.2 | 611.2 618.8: -0.02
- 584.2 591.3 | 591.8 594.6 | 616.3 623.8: -0.09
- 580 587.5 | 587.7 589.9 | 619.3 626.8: 0.22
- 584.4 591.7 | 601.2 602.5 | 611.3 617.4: -0.08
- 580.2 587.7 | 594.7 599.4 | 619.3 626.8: -0.02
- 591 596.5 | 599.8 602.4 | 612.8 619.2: -0.01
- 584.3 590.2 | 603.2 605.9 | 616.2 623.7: -0.09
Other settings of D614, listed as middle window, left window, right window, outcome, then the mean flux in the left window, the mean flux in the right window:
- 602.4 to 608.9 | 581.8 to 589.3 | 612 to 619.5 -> -0.26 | 13.4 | 13.6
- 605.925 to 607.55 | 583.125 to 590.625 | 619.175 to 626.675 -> -0.14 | 13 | 13.2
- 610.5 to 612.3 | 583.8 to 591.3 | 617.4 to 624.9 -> -0.14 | 12.8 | 13.2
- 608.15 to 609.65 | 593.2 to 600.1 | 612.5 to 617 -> -0.07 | 13.8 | 13.6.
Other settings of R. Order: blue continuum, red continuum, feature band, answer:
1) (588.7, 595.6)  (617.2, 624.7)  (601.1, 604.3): -0.10 mag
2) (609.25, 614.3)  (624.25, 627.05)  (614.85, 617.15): 0.04 mag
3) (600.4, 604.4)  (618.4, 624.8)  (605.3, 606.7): -0.04 mag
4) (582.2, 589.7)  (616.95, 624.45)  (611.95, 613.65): -0.06 mag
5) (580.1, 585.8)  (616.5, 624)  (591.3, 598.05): -0.01 mag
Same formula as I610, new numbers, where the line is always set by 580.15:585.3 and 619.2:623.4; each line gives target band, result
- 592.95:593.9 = 0.01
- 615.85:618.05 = 0.09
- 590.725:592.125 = 0.05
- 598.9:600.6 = -0.02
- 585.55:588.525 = 0.04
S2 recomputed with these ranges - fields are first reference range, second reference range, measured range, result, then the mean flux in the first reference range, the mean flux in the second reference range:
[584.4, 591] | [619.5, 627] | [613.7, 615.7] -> -0.177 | 12.6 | 13.2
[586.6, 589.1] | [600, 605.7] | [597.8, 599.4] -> -0.030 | 13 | 13.9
